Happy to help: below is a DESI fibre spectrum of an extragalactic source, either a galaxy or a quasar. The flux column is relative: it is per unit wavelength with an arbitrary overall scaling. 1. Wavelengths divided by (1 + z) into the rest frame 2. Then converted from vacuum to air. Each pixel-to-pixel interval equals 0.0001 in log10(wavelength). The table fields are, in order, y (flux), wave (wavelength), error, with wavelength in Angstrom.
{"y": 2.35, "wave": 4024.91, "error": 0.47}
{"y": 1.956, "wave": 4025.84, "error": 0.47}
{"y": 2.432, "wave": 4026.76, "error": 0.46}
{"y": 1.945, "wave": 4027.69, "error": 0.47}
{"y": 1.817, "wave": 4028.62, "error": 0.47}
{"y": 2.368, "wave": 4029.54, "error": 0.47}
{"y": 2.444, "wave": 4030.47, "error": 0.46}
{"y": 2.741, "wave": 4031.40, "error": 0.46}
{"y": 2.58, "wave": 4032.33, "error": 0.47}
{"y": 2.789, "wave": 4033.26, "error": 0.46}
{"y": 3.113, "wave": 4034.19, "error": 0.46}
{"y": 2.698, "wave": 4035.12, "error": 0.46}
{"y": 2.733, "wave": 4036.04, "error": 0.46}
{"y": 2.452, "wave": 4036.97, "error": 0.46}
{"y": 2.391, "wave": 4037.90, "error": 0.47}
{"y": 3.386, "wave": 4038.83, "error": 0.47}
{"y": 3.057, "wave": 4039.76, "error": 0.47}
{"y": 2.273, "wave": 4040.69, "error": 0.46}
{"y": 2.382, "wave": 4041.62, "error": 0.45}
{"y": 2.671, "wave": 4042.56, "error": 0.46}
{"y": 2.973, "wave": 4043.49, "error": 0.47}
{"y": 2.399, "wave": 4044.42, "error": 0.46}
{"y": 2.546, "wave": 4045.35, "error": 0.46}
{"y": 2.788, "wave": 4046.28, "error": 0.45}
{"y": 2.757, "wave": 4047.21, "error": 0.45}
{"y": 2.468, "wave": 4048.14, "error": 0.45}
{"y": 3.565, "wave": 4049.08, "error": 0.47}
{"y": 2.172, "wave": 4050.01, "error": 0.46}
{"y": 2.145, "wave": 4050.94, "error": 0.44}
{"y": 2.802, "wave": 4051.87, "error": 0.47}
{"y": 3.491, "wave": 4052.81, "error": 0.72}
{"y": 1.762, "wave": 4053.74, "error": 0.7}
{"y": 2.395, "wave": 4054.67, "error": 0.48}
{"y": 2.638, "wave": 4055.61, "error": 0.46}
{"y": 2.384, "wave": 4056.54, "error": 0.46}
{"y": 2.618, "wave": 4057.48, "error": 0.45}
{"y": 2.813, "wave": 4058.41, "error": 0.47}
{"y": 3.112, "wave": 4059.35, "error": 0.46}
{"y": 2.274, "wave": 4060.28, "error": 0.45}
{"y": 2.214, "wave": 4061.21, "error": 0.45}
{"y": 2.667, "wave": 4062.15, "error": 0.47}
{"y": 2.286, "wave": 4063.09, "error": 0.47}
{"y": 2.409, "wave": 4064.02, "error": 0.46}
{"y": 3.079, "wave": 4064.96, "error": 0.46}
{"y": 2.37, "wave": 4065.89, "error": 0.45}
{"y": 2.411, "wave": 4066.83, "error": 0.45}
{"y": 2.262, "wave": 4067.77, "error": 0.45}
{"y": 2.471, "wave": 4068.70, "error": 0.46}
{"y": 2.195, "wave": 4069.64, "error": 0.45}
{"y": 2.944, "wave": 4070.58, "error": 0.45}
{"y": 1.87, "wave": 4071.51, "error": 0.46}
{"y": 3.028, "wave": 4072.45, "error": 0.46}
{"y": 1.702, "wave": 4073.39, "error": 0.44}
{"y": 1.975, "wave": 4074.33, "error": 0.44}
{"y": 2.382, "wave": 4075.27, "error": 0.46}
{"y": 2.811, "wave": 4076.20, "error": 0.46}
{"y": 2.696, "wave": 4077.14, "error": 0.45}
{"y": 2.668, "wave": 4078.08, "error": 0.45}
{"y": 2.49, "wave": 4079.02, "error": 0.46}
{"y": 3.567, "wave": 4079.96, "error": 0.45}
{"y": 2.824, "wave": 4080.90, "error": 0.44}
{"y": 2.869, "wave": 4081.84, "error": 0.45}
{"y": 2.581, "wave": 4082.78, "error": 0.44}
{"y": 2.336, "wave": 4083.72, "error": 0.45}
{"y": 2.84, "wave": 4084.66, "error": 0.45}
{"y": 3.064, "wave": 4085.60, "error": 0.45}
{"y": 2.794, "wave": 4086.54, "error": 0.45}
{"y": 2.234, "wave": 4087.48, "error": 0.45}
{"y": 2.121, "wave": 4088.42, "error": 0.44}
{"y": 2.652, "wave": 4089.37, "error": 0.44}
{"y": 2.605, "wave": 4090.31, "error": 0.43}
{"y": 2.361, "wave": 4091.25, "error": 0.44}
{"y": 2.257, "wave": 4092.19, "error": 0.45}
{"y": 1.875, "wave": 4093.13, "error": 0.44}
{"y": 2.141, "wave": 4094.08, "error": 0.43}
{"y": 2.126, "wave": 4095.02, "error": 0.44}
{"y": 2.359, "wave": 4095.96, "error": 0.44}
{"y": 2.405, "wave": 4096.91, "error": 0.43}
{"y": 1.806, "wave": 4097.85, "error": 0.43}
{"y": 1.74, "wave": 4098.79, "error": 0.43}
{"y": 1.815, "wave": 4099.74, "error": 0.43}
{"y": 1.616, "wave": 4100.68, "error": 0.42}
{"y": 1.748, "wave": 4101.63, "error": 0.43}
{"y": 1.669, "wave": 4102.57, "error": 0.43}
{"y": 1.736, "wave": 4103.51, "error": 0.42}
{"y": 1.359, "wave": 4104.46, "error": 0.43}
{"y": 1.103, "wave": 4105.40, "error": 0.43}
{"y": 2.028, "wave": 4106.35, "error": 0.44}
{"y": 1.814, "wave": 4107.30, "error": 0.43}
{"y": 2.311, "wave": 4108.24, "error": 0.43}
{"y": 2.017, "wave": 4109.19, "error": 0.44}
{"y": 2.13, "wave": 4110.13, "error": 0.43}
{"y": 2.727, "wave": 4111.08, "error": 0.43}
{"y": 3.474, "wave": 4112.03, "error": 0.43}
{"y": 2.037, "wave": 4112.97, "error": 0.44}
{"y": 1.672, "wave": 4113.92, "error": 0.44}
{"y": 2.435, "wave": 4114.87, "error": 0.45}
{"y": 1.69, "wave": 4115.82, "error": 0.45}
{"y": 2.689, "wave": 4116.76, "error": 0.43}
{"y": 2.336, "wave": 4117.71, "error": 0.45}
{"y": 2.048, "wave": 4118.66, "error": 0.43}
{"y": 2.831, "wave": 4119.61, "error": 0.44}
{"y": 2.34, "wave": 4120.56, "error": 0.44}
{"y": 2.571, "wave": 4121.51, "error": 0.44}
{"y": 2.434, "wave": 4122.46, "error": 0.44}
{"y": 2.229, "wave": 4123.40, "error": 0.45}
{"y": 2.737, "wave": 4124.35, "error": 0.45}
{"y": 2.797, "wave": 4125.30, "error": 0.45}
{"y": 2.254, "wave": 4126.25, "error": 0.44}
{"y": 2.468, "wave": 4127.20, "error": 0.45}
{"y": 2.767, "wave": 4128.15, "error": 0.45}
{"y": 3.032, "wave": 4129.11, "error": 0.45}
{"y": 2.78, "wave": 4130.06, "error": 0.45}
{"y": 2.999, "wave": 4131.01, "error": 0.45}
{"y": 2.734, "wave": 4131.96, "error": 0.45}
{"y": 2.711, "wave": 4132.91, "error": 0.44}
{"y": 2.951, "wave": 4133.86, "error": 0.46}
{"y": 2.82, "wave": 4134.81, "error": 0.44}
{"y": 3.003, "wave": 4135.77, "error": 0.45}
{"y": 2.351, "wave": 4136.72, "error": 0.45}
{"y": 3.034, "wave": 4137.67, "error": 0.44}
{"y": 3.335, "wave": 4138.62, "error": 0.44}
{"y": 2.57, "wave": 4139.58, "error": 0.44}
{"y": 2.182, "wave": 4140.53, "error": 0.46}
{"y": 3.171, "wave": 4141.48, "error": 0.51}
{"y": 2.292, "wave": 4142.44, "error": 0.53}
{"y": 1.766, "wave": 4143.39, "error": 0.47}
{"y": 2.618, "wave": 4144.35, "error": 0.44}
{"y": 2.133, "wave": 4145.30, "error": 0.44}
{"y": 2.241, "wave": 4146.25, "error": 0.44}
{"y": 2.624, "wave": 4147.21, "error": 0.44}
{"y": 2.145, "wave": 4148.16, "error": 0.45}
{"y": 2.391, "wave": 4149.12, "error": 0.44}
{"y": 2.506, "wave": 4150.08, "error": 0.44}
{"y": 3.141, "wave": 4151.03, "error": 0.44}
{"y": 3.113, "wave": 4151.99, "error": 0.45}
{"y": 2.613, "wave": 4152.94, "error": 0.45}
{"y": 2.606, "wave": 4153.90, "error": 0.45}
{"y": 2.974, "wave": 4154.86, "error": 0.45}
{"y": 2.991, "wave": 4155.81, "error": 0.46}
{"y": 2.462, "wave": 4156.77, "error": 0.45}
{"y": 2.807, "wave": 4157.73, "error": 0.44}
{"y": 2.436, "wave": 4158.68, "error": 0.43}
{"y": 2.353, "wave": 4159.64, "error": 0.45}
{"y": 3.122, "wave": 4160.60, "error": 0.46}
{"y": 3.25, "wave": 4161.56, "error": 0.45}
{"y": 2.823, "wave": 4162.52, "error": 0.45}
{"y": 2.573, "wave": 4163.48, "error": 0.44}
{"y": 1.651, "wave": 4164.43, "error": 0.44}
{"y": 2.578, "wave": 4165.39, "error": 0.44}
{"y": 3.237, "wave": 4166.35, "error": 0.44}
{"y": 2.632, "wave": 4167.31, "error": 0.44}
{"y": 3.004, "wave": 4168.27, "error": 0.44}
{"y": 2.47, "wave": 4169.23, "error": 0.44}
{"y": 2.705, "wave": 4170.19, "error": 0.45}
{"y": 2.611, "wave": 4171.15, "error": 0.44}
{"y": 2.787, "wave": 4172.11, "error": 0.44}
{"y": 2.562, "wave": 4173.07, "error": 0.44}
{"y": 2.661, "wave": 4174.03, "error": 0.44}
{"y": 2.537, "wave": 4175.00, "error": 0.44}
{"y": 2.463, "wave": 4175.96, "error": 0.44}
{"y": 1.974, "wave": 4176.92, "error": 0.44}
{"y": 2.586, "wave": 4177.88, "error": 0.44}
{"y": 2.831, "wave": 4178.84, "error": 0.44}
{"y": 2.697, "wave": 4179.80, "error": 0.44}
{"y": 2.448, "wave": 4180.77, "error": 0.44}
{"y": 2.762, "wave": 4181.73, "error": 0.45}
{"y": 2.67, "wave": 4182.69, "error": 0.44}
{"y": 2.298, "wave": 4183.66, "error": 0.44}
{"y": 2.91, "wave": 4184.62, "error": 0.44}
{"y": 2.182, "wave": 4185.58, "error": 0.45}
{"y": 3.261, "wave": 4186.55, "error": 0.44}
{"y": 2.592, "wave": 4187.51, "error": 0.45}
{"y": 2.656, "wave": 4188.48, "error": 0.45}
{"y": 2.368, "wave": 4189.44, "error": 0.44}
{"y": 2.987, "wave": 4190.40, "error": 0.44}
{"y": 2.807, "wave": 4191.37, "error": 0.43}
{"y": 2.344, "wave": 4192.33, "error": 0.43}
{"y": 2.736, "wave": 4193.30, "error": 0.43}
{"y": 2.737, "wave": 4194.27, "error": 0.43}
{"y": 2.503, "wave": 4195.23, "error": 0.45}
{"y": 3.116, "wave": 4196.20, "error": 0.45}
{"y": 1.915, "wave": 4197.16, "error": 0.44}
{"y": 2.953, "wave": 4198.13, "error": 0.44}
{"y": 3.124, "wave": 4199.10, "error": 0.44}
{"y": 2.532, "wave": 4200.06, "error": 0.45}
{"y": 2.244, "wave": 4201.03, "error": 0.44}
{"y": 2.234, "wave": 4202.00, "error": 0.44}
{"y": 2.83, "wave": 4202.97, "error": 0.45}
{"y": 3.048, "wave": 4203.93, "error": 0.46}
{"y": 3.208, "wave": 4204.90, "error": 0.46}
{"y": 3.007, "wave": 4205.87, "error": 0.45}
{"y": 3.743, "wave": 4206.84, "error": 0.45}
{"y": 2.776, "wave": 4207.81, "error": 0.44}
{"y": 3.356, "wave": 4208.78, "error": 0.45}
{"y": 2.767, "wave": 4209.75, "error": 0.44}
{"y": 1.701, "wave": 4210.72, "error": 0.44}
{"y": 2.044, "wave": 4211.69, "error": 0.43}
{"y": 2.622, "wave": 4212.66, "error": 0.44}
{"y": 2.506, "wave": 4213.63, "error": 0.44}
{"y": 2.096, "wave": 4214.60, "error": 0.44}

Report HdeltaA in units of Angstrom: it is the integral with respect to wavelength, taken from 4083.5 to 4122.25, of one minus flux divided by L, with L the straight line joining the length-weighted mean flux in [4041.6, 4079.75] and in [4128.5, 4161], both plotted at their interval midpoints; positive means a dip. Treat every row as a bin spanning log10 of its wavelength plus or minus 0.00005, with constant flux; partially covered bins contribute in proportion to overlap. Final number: 6.19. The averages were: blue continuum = 2.55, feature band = 2.19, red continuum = 2.68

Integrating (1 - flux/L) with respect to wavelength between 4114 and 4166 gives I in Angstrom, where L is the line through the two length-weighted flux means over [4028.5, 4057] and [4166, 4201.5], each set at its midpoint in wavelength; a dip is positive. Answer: 0.8 Angstrom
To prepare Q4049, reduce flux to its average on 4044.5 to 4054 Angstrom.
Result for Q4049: 2.66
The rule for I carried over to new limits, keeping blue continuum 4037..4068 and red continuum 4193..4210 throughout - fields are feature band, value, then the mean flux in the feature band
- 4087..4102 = 3.08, 2.12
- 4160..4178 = 0.87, 2.64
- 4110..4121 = 1.32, 2.37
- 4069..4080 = 0.63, 2.49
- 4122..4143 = 0.12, 2.71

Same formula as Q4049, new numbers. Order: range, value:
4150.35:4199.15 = 2.67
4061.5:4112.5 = 2.33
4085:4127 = 2.21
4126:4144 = 2.7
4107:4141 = 2.54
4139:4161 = 2.58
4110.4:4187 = 2.61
